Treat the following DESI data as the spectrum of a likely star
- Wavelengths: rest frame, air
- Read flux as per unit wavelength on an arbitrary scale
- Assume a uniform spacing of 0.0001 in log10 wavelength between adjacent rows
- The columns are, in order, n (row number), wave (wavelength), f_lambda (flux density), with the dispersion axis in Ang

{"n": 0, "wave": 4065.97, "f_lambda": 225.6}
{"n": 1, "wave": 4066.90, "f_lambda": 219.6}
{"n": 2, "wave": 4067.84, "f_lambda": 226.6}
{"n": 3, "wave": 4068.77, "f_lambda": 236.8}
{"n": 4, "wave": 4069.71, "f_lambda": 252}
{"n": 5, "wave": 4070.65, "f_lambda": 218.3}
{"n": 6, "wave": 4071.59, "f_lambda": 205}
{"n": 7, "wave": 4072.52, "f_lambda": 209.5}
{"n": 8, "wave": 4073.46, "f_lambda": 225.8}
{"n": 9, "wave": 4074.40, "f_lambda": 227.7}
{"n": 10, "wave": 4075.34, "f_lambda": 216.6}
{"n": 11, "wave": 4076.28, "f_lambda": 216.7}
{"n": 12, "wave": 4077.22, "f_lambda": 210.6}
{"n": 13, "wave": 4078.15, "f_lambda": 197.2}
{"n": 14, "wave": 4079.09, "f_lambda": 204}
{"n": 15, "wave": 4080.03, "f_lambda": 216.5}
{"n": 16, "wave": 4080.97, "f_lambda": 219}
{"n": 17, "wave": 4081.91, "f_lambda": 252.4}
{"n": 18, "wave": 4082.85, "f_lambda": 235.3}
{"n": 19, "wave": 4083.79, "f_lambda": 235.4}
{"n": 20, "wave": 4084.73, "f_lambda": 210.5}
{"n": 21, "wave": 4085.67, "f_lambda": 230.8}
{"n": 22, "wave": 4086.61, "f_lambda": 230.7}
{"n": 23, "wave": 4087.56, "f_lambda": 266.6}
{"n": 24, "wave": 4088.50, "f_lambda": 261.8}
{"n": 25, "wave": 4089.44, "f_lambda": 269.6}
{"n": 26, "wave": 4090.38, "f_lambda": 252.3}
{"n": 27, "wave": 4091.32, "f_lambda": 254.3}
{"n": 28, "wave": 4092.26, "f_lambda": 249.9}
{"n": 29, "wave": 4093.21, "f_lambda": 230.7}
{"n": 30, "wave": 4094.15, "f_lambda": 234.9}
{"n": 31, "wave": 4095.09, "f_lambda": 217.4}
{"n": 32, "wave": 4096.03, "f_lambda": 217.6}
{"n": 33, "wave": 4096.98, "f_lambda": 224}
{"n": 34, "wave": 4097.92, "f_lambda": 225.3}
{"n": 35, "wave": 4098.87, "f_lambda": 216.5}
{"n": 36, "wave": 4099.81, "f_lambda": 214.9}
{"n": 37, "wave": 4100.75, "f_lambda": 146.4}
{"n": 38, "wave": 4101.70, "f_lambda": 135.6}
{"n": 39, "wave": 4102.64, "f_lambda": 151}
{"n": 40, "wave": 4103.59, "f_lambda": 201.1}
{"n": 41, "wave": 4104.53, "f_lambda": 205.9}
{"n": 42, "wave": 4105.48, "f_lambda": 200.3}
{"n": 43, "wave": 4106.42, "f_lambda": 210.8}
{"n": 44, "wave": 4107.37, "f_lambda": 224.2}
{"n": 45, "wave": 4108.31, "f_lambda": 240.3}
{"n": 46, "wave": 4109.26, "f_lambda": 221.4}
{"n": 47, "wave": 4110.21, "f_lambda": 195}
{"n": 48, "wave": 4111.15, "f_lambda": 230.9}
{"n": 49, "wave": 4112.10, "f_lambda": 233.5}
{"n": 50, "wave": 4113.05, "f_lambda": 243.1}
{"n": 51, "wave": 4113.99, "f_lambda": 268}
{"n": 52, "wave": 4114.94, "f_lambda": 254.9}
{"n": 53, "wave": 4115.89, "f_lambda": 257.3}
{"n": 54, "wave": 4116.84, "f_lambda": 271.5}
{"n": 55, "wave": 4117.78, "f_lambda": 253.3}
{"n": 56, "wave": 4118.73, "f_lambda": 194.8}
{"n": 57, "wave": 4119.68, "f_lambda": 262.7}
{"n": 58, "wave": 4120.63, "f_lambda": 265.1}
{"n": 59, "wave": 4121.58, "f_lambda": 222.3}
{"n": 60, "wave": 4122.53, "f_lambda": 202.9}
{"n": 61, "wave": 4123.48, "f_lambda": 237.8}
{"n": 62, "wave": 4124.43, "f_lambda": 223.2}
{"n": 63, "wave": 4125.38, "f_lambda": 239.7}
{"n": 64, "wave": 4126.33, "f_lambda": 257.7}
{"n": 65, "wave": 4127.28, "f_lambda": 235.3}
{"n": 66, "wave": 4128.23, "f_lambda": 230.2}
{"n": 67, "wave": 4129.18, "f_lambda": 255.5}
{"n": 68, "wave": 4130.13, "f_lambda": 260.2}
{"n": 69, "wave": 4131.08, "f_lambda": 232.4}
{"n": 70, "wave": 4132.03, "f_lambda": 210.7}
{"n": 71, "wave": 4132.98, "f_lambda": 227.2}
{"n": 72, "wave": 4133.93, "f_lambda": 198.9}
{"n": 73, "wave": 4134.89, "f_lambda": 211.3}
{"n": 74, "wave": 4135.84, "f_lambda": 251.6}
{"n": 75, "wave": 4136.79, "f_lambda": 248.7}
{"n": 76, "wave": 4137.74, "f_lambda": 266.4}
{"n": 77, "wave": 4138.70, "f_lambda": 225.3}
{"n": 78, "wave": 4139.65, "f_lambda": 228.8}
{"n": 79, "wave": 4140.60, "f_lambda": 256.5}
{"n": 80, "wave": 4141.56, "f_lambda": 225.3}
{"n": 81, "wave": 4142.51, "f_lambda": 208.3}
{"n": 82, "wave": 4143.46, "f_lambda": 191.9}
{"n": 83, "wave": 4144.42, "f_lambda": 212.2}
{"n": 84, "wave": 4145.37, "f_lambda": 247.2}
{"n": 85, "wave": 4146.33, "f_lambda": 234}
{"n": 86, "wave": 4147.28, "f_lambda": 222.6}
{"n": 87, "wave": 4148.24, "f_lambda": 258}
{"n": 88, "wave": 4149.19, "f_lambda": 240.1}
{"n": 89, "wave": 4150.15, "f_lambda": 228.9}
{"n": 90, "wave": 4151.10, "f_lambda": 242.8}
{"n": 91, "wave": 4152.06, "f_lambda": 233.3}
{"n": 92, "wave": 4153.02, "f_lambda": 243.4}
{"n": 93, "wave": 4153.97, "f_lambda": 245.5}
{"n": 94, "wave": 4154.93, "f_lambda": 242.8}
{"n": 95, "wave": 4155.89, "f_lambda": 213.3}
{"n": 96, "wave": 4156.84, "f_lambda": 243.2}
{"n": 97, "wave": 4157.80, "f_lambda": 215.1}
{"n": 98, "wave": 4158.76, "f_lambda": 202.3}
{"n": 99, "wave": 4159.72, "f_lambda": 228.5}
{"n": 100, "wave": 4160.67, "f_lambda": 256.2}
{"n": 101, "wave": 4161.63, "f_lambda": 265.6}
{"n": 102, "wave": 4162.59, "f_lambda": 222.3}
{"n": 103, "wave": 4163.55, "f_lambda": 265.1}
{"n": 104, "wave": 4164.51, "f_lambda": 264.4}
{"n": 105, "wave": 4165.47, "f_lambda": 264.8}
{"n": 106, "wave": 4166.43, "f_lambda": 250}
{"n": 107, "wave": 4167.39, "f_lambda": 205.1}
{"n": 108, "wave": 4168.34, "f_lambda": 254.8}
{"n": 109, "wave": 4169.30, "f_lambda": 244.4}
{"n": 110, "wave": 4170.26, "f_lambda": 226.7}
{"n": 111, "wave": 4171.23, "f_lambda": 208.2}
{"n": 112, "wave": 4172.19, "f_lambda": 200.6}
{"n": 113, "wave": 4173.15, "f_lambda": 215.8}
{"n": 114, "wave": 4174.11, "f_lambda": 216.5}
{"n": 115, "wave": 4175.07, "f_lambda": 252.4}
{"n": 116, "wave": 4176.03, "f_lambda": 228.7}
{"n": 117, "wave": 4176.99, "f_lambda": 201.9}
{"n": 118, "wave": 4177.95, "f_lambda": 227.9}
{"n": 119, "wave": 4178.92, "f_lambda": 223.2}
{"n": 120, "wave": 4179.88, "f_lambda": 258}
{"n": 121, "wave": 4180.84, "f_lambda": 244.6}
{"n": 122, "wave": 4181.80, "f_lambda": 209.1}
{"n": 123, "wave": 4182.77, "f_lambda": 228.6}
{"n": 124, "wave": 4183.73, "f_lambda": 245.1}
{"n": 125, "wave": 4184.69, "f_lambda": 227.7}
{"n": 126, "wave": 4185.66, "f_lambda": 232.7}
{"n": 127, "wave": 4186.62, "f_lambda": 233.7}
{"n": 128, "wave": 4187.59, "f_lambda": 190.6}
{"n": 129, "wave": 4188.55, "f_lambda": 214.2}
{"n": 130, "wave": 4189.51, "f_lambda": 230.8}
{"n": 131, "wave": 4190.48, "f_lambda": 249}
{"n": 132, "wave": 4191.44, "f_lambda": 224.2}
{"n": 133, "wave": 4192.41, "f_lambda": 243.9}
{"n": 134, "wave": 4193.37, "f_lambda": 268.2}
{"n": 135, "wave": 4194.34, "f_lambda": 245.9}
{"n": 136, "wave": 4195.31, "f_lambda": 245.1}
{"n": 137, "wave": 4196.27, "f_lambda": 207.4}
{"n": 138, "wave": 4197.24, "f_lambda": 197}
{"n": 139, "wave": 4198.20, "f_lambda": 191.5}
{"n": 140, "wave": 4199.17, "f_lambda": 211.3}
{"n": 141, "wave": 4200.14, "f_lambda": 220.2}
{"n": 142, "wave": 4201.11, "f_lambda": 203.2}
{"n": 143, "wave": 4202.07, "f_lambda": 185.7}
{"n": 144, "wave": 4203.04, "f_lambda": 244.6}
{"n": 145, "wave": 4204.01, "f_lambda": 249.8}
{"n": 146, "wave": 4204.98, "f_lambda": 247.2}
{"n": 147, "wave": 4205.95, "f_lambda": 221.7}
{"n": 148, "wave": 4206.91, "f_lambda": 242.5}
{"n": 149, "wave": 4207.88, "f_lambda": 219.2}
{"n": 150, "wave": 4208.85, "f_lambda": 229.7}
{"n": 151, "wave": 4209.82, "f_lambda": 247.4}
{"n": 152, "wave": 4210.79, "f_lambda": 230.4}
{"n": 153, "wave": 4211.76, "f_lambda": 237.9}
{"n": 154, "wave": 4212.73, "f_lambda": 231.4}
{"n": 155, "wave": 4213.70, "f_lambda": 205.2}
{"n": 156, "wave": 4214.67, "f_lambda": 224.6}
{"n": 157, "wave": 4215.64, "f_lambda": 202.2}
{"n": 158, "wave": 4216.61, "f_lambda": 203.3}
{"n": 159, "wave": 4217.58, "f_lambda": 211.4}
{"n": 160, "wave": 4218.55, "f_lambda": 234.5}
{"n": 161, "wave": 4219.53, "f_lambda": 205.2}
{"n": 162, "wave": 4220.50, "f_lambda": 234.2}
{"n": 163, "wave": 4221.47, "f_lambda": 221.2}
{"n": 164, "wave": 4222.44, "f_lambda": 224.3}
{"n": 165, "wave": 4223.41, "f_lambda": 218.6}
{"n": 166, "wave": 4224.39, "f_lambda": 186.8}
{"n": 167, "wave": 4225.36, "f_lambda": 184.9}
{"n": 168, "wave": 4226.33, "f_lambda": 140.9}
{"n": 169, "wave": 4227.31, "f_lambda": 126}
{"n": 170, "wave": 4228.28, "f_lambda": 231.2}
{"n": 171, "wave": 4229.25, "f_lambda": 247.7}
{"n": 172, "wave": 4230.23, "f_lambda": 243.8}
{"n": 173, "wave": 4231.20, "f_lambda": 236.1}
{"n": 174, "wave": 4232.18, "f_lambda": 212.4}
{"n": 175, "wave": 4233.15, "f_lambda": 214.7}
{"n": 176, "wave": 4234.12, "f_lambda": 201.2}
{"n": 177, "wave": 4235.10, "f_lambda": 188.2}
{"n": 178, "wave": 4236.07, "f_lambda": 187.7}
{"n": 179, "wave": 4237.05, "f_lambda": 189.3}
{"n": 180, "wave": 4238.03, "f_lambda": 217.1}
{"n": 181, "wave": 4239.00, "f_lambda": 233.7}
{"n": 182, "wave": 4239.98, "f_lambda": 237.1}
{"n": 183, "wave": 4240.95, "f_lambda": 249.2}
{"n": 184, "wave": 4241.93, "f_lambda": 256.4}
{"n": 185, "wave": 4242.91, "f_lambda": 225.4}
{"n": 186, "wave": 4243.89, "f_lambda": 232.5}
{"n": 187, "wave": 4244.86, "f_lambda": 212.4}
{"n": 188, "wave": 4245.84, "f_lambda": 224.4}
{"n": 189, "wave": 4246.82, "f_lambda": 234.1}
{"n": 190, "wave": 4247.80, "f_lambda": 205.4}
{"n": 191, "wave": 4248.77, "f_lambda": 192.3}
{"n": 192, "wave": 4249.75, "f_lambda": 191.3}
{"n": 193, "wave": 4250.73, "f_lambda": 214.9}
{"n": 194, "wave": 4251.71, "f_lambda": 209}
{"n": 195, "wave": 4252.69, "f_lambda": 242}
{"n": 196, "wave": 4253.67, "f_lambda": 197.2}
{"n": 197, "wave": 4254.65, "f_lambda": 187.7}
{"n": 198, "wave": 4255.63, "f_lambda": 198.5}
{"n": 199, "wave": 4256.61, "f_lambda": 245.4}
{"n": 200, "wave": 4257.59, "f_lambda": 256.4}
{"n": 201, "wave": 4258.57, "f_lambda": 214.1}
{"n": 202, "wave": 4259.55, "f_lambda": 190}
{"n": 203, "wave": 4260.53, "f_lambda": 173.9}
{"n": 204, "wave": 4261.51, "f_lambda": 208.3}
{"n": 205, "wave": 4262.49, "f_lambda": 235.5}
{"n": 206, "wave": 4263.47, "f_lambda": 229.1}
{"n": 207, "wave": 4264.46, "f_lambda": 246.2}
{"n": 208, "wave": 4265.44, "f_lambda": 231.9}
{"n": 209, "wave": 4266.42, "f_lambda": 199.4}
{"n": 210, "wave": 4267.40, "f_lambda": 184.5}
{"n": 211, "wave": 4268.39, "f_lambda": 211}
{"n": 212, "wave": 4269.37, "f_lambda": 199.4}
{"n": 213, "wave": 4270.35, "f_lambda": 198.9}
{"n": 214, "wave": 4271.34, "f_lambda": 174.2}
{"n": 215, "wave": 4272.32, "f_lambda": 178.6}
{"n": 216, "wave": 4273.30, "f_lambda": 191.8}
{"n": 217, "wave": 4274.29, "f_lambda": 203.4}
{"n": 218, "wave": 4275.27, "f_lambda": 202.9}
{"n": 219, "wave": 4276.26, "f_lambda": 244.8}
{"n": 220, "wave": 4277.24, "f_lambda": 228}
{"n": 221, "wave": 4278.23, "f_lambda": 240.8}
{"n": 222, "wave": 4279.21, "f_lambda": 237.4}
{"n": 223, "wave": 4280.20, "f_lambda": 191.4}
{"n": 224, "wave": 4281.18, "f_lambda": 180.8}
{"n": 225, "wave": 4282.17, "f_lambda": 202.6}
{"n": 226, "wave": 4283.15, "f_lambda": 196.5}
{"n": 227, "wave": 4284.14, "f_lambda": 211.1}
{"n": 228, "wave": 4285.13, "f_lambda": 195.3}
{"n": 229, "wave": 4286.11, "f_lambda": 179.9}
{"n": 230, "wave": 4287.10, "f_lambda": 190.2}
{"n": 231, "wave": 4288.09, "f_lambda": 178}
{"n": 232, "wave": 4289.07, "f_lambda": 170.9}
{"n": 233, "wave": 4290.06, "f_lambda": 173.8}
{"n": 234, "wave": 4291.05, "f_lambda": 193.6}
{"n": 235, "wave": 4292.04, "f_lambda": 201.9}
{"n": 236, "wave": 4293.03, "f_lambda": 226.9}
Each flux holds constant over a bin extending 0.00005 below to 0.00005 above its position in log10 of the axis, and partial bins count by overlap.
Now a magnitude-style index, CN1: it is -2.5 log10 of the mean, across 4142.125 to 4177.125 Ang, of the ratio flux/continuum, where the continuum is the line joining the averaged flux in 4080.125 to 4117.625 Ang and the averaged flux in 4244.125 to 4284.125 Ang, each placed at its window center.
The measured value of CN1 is -0.06 mag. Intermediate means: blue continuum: 227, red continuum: 210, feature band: 233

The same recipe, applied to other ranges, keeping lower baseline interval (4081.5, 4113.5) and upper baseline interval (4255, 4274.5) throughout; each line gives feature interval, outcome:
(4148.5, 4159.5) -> -0.07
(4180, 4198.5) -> -0.07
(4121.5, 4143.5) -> -0.06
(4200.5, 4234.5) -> -0.02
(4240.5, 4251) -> -0.06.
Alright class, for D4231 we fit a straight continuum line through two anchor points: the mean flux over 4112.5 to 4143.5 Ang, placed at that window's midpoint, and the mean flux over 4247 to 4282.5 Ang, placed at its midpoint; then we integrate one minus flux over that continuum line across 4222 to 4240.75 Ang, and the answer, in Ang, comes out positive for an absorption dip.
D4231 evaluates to 0.8 Ang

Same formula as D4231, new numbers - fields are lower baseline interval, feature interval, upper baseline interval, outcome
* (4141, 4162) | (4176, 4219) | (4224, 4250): -1.00 Ang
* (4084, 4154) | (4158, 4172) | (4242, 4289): -0.95 Ang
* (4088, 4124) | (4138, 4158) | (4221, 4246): -0.90 Ang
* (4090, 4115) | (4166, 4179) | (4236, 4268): -0.48 Ang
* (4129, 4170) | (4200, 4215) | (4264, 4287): -0.40 Ang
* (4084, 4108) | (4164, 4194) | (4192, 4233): -1.71 Ang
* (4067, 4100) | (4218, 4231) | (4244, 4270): 0.47 Ang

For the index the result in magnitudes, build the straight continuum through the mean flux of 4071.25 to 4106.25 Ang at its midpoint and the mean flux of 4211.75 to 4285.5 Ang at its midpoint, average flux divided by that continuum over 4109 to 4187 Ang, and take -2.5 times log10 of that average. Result -0.09 mag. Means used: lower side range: 219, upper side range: 212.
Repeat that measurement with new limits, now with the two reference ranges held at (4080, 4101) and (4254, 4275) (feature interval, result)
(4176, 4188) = -0.04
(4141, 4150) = -0.01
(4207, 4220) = -0.04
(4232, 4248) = -0.04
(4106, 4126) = -0.03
